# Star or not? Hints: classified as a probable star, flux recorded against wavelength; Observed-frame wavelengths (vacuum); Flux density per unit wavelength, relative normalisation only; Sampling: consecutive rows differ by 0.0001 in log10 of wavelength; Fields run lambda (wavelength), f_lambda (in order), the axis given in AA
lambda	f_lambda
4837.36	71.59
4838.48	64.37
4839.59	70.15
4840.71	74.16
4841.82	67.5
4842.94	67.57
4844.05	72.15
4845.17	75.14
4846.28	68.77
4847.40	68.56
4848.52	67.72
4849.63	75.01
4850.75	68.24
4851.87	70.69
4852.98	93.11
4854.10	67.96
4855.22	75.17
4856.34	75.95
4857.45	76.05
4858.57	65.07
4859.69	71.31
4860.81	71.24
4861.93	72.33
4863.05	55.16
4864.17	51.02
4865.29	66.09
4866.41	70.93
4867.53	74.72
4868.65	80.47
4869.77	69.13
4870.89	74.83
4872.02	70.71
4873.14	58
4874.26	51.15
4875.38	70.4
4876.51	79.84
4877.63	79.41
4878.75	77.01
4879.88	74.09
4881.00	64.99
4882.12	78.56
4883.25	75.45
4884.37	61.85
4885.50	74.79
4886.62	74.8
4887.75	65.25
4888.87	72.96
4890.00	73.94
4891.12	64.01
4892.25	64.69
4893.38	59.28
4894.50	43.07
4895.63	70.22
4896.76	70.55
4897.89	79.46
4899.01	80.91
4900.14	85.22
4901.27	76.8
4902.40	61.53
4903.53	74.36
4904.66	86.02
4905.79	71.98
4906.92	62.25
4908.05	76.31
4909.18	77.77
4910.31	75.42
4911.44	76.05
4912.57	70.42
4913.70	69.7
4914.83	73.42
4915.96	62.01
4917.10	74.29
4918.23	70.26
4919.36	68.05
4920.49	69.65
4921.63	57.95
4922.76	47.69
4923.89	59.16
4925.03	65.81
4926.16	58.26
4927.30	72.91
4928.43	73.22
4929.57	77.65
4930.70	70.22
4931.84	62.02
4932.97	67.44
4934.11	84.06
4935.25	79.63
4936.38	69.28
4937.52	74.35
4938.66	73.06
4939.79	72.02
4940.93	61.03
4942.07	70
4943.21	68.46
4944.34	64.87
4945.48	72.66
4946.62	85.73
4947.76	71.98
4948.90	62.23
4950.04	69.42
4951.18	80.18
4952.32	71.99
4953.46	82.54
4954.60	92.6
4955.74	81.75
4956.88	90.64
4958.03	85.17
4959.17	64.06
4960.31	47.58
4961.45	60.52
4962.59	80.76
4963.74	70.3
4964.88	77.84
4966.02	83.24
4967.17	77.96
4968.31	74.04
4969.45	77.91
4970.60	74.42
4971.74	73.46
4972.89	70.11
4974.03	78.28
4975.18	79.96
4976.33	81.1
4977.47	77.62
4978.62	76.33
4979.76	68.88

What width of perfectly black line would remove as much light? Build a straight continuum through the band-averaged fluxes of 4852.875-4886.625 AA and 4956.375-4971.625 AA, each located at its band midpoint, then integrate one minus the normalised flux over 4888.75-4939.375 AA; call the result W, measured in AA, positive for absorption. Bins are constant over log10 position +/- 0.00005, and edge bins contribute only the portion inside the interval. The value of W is 1.6 AA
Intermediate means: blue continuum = 70.7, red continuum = 74.1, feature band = 70.1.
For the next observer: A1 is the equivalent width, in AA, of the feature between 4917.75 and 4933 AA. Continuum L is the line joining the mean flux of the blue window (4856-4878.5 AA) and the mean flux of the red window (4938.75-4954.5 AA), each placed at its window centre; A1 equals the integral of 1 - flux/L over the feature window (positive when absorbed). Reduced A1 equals 1.3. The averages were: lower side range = 69.3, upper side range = 72.5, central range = 65.7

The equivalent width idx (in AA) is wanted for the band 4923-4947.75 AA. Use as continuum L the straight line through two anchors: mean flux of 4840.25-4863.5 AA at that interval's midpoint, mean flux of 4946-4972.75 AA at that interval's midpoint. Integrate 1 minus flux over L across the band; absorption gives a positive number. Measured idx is 1.4 AA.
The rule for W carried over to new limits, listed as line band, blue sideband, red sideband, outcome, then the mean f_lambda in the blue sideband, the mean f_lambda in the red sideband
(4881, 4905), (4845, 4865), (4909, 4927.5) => -0.8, 70.3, 67.3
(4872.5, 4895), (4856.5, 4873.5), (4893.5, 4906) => 0.8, 68.8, 72.3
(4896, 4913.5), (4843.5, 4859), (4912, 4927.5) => -2.0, 72.9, 65.5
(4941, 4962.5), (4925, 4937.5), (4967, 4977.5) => 0.2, 71.3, 76.4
